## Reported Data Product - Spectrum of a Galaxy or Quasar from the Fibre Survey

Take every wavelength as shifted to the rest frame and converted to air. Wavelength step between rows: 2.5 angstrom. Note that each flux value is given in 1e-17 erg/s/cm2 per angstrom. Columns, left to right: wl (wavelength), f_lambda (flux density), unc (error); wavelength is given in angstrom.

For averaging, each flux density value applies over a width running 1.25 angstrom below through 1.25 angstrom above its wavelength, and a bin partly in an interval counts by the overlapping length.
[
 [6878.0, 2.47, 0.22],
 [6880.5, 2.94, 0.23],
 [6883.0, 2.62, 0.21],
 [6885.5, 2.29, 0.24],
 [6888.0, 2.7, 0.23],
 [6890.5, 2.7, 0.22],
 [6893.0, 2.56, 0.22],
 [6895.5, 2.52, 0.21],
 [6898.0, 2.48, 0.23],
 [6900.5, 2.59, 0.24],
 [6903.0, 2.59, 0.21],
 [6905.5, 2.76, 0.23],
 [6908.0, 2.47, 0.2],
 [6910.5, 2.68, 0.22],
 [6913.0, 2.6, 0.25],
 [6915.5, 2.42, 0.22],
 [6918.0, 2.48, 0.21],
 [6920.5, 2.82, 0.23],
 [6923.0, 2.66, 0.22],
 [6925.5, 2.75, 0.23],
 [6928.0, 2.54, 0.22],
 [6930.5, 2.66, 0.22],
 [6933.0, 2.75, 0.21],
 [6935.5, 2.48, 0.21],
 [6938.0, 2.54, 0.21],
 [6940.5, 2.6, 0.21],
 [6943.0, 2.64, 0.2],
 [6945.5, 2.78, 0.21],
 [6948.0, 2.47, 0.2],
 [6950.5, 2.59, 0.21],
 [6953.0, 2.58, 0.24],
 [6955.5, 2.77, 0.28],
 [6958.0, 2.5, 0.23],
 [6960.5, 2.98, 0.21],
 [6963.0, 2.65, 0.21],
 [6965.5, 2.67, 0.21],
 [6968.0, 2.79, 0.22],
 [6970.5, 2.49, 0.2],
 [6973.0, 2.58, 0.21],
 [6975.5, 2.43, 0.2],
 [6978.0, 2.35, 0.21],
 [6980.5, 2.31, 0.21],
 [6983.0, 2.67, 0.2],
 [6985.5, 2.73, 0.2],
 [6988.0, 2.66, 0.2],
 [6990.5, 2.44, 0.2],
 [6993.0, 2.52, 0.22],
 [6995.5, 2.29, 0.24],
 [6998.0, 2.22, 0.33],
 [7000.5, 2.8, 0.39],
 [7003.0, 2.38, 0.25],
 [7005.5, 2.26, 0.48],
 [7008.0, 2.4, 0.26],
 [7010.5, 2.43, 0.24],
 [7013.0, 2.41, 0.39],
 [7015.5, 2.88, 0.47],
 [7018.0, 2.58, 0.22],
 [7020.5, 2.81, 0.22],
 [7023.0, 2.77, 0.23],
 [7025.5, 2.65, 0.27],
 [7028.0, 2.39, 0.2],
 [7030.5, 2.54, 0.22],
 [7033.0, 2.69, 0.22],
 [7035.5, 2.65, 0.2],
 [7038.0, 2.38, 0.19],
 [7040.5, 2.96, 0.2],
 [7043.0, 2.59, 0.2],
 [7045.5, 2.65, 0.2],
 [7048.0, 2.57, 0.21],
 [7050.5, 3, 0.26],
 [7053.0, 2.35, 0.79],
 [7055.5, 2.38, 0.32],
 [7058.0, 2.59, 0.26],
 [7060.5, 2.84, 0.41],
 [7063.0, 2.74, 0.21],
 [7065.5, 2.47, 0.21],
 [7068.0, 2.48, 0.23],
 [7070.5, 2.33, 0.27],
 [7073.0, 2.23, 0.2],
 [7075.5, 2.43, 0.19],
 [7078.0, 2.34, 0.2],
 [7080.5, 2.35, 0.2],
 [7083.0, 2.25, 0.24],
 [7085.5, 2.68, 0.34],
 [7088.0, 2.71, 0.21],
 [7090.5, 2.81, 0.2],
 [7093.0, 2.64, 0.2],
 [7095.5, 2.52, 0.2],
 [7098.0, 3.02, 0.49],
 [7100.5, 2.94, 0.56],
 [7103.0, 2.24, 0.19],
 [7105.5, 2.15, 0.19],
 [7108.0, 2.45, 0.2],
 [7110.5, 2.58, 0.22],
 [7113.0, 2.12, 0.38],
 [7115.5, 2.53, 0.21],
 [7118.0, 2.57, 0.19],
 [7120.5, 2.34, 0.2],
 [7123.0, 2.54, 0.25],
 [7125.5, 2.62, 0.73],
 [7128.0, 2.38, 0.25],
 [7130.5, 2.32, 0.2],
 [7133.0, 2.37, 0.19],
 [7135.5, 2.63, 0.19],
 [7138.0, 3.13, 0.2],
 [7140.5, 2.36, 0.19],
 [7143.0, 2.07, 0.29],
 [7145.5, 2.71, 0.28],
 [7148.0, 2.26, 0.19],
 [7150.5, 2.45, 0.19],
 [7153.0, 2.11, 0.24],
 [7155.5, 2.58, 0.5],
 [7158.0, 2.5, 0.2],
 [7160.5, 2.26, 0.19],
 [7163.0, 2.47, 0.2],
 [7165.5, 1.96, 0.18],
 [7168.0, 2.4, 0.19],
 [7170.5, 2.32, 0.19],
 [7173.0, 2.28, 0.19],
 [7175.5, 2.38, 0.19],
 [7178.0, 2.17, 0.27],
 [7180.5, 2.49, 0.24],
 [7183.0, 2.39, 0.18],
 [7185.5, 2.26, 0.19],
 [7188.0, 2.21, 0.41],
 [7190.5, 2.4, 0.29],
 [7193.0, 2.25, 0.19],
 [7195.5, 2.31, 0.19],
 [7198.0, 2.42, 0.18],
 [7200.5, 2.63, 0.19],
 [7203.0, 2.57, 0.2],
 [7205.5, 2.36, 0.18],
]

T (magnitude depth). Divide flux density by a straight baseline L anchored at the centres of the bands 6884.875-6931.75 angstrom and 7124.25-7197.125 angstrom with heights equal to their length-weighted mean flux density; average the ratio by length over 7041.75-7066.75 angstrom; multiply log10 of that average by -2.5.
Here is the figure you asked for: -0.06 mag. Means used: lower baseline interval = 2.6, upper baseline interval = 2.38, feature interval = 2.62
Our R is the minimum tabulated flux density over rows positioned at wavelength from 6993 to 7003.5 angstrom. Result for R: 2.22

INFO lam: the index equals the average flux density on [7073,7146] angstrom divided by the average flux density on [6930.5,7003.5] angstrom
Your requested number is 0.97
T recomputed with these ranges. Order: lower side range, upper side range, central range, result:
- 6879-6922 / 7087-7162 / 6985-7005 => 0.030 mag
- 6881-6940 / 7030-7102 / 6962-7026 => 0.021 mag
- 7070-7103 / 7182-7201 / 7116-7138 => -0.017 mag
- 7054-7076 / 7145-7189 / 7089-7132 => -0.038 mag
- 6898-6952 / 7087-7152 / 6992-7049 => 0.002 mag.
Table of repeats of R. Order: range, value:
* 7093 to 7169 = 1.96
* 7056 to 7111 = 2.15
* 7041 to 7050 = 2.57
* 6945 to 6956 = 2.47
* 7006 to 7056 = 2.35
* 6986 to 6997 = 2.29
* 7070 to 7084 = 2.23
